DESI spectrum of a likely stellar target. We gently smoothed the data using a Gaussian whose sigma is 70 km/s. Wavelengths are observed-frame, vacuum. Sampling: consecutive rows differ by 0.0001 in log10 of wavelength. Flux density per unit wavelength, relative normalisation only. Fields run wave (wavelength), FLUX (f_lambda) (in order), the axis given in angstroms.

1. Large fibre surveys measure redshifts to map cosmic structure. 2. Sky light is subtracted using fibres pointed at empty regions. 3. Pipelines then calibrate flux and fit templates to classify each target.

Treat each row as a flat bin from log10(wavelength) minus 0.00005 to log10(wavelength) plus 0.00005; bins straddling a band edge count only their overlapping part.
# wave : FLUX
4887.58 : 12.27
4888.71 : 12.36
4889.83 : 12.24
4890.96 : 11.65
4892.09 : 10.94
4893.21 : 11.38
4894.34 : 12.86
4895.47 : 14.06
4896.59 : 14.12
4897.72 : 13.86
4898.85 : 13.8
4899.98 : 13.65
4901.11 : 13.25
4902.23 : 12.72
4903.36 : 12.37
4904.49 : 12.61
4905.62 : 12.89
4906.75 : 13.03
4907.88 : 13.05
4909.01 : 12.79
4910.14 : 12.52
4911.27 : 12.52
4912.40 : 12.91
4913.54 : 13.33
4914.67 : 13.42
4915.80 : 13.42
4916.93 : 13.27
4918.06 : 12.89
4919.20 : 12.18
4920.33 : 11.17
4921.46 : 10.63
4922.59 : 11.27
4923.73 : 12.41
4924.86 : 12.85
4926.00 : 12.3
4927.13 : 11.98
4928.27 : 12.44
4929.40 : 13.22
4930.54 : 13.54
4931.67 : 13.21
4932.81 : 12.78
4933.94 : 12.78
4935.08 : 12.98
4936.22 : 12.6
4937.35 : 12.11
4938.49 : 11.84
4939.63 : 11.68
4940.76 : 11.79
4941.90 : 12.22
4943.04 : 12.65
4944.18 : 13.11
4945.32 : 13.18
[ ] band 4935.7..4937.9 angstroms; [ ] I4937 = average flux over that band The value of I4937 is 12.4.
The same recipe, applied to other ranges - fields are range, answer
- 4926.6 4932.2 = 12.9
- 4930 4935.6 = 13.1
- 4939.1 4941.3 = 11.8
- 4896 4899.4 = 13.9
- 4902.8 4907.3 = 12.7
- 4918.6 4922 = 11.3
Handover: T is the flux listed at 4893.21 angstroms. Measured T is 11.38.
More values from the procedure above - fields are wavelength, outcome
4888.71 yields 12.36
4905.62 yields 12.89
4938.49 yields 11.84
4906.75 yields 13.03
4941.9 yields 12.22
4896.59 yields 14.12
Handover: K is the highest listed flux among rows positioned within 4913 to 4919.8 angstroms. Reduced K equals 13.42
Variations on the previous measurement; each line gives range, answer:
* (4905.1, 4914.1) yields 13.33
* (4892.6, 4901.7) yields 14.12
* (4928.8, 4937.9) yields 13.54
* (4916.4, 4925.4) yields 13.27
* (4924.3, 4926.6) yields 12.85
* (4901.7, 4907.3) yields 13.03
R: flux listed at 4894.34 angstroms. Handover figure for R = 12.86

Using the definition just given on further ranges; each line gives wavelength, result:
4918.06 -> 12.89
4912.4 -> 12.91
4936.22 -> 12.6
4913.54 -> 13.33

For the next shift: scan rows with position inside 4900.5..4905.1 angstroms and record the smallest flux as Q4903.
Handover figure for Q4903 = 12.37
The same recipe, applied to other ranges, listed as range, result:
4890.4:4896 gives 10.94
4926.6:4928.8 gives 11.98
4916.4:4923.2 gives 10.63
